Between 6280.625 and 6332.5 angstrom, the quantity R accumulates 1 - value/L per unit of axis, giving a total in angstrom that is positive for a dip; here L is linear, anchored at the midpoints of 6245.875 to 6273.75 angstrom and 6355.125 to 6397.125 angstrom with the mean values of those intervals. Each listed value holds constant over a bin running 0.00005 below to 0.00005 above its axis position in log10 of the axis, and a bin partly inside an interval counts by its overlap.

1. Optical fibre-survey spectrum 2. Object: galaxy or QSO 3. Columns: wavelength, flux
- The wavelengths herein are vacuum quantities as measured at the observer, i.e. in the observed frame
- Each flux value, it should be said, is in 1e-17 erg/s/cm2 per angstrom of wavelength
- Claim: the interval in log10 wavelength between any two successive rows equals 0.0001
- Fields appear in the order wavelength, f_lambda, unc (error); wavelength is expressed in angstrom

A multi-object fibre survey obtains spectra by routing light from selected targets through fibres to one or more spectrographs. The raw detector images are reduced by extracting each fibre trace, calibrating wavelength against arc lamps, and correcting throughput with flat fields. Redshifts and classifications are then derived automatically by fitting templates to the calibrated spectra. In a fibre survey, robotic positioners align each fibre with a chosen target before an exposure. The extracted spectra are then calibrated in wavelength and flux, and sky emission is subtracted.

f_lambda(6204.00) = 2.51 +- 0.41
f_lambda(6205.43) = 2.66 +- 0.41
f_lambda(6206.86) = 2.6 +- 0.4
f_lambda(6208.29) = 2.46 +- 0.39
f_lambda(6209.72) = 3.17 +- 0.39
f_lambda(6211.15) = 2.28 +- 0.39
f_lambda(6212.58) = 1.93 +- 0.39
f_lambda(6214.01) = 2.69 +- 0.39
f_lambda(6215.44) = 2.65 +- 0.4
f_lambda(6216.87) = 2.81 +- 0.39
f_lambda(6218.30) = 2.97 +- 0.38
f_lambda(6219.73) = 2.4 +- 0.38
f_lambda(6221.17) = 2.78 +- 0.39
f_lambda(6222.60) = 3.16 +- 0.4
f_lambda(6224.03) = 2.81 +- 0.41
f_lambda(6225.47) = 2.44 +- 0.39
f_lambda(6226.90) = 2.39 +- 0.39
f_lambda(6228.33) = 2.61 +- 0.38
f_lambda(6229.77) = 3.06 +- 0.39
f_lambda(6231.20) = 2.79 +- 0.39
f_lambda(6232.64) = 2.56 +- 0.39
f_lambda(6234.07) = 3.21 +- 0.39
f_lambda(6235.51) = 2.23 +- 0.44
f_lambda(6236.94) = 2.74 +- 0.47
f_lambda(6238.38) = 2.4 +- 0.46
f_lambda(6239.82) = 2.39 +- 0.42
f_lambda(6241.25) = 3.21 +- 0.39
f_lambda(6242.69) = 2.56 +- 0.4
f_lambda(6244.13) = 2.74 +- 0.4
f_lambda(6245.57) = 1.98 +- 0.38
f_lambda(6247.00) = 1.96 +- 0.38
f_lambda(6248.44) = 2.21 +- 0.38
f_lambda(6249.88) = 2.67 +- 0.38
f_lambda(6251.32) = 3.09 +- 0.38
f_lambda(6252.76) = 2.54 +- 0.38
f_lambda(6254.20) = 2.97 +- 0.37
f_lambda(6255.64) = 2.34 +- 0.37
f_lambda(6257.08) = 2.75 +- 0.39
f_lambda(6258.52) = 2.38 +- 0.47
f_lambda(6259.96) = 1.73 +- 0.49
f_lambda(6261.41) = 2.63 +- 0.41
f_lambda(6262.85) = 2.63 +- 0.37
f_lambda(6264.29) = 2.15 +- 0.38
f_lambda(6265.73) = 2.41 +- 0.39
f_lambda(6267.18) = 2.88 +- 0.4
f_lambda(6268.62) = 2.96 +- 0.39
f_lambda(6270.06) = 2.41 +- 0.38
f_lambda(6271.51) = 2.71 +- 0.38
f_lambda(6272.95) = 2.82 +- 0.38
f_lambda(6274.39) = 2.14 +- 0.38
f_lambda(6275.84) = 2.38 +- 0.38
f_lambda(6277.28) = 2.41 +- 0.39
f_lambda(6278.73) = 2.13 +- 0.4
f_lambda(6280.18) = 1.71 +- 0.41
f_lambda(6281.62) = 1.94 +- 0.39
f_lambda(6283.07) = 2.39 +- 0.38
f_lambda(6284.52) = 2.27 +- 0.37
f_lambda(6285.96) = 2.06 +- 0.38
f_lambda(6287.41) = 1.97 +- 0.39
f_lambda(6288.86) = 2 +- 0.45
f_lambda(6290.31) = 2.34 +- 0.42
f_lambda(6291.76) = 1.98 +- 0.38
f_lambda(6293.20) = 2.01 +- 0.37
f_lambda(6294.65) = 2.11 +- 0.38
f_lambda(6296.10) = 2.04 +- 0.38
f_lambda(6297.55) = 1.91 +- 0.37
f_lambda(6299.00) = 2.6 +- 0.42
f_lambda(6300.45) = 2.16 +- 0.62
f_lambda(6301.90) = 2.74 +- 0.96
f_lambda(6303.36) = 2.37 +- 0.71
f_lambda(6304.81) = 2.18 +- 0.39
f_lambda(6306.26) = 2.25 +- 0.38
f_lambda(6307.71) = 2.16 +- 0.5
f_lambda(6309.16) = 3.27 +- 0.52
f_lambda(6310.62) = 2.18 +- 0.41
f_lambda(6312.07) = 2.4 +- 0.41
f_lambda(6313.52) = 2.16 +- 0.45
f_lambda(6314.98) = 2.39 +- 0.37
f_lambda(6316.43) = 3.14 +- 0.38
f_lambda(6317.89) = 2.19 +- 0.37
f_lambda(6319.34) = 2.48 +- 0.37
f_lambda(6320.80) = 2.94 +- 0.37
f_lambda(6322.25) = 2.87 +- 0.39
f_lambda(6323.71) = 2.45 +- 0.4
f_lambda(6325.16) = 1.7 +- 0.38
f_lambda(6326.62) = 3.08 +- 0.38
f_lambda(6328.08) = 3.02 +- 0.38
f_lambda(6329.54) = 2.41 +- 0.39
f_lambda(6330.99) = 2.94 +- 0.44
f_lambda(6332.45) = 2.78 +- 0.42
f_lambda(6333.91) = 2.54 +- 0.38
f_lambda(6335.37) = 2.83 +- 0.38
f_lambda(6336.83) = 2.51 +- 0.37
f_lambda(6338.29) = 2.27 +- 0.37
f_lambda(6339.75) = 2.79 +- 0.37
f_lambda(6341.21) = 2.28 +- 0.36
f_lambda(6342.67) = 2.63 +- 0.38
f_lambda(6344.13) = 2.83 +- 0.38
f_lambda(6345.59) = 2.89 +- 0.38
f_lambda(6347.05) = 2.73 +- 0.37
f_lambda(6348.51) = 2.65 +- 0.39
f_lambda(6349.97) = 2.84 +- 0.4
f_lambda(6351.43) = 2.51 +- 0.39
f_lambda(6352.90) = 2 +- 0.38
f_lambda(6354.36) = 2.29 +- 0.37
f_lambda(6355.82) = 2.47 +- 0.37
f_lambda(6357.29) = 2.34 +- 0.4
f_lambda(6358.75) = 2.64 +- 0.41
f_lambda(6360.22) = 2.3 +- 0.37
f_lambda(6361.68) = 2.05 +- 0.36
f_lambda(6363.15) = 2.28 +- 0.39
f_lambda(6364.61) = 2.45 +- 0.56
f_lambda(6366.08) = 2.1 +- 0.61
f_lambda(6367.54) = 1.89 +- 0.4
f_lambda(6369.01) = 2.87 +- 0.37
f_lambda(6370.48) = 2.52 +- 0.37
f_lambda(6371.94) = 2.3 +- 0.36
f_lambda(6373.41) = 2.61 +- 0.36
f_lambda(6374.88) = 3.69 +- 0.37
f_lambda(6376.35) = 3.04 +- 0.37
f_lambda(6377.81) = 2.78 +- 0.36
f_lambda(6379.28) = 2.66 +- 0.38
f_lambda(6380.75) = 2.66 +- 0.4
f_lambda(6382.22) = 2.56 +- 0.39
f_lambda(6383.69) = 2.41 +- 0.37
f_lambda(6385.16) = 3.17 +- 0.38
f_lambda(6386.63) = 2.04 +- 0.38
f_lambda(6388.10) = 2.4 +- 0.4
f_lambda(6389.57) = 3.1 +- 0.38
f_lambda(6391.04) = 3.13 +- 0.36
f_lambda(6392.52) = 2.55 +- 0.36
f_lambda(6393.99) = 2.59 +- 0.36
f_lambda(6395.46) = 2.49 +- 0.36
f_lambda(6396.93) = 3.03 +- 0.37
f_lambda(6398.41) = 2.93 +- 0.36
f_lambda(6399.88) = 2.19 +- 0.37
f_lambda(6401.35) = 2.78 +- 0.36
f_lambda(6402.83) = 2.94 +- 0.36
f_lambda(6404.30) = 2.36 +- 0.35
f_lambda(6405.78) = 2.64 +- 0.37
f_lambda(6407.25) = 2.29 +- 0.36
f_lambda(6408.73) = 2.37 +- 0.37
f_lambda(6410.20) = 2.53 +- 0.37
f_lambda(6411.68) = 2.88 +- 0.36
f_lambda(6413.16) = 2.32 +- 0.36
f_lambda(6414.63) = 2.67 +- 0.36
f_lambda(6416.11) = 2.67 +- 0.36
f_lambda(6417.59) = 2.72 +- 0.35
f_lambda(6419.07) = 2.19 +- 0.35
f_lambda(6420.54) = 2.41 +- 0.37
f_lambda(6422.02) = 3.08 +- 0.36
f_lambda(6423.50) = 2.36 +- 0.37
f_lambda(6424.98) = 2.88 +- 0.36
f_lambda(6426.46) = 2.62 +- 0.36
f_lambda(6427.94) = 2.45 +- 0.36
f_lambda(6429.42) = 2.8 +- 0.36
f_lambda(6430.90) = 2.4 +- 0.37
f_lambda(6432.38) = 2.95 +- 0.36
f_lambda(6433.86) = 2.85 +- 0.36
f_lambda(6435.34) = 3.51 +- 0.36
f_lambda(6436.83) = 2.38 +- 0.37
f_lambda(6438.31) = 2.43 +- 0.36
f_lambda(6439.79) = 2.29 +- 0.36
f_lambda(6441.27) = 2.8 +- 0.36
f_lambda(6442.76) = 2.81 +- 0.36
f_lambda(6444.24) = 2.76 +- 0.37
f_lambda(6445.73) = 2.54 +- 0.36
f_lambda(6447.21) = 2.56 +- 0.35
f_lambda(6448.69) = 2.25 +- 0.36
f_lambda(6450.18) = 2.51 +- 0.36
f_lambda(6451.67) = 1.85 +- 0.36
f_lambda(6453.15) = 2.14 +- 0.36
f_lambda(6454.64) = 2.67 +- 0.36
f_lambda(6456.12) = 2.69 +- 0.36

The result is 3.6 angstrom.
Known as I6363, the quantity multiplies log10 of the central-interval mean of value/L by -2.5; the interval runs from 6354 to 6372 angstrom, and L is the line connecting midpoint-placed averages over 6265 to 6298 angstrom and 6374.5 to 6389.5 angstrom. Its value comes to 0.13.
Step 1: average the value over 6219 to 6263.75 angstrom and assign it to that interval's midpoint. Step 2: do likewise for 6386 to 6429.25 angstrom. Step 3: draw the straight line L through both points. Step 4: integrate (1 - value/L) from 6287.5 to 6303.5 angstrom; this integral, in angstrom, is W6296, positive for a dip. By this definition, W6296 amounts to 2.5 angstrom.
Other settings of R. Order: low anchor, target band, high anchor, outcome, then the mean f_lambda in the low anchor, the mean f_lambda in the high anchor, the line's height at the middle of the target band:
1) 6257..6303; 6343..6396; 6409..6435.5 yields -1.1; 2.3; 2.66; 2.53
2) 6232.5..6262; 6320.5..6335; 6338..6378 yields -0.8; 2.54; 2.54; 2.54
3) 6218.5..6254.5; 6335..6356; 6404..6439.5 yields 0.5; 2.64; 2.61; 2.62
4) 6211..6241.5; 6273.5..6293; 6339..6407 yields 3.7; 2.66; 2.59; 2.63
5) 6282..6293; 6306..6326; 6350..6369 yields -2.5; 2.13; 2.32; 2.21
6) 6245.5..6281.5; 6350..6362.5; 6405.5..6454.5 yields 0.8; 2.44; 2.57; 2.51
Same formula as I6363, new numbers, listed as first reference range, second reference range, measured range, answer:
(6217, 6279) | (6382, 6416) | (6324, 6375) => 0.03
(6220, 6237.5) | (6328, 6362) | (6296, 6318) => 0.09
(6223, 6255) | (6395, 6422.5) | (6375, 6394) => -0.05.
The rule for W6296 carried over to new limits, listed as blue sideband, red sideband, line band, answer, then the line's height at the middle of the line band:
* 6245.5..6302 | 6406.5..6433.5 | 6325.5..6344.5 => -1.7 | 2.44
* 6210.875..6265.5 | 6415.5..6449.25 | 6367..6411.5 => -0.5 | 2.63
